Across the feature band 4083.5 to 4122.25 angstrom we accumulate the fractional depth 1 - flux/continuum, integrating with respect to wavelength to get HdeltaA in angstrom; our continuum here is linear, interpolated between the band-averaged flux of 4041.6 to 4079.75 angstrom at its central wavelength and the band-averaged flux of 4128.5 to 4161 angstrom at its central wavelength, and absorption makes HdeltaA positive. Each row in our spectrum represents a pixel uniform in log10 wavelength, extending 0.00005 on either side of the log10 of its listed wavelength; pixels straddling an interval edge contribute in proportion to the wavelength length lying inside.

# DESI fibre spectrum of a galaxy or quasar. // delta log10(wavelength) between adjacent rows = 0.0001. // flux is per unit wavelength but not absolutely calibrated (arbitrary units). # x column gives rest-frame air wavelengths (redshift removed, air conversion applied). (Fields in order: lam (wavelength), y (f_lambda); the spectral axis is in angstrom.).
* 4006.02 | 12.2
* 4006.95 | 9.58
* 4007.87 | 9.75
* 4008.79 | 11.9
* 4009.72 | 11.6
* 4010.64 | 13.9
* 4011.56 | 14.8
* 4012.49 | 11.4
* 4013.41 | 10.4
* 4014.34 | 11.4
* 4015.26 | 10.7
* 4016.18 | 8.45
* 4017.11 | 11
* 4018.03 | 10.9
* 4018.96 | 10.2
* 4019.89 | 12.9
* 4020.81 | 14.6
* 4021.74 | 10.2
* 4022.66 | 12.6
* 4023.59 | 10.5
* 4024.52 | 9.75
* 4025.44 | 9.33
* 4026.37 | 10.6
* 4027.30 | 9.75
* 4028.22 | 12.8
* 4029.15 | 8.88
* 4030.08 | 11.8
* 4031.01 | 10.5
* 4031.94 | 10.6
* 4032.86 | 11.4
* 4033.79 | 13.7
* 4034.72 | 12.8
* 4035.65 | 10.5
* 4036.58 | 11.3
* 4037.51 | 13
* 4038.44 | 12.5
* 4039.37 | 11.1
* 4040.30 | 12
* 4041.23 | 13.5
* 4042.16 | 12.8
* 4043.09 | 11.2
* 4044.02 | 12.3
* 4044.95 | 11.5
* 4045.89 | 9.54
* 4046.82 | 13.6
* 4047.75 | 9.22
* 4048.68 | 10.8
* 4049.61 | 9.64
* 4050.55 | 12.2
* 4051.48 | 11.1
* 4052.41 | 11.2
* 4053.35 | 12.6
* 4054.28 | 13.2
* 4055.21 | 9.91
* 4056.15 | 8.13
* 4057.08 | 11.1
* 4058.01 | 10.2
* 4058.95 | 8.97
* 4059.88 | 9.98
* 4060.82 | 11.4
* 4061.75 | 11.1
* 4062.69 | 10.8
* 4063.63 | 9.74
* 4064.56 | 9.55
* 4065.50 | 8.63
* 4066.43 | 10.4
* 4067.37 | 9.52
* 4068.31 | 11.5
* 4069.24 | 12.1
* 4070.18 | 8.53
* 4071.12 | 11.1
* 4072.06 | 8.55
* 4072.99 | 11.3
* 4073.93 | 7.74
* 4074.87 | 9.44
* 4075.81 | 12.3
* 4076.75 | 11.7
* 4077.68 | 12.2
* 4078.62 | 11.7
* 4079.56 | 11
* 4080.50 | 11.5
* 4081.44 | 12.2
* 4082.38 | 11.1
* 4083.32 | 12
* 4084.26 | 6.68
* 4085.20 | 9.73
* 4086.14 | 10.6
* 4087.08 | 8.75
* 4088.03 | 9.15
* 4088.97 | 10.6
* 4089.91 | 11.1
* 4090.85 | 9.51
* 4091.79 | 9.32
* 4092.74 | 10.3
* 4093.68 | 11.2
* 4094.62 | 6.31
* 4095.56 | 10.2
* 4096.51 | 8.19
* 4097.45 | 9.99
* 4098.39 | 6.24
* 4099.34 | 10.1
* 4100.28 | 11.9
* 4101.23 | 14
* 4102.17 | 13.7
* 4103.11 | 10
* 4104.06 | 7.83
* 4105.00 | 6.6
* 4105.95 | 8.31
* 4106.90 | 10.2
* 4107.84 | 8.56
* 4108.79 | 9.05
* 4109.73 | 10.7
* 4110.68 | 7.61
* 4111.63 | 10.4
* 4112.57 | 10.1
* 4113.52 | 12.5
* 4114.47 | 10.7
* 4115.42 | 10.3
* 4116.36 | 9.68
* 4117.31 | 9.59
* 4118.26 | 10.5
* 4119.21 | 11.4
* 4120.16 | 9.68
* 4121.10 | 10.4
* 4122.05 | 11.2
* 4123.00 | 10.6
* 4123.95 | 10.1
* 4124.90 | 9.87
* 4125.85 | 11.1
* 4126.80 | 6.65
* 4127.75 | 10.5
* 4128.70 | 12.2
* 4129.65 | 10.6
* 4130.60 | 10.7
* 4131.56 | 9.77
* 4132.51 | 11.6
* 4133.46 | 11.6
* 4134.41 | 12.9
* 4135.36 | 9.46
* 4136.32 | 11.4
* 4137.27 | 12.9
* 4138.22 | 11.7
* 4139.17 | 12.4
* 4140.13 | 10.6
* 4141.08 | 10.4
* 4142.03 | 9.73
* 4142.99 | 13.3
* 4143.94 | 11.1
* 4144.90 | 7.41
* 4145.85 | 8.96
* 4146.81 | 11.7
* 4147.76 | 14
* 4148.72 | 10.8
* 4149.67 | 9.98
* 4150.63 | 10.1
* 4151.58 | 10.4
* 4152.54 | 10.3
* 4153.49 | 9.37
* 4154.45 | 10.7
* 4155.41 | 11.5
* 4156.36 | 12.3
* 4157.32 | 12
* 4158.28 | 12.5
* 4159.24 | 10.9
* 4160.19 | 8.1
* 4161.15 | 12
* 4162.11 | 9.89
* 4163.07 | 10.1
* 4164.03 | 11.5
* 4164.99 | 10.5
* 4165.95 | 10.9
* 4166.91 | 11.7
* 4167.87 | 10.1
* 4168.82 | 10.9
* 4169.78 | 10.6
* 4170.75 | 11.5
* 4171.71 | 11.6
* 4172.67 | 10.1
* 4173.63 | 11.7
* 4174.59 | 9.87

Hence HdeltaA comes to 3.6 angstrom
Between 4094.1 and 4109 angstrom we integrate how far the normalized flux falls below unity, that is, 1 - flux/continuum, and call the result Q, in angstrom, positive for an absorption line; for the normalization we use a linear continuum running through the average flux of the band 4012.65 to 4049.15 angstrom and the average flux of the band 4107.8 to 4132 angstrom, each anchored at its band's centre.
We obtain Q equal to 1.4 angstrom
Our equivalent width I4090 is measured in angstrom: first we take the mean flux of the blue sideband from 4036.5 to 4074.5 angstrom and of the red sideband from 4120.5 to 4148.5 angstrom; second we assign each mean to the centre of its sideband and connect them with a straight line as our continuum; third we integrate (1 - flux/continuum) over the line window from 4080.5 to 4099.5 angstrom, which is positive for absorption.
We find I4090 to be 2.0 angstrom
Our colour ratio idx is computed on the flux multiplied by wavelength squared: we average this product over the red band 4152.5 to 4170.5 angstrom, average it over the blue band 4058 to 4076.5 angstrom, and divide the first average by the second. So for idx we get 1.12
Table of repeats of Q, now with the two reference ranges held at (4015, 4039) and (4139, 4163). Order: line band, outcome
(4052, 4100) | 3.6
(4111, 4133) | 0.9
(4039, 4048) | -0.5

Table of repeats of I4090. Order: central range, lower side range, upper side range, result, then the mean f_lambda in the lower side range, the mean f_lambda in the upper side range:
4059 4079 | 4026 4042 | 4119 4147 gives 1.6 angstrom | 11.6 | 10.7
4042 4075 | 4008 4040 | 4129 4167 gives 2.1 angstrom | 11.4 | 10.9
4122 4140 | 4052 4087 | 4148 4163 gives -0.4 angstrom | 10.5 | 10.8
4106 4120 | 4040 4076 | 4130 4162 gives 1.1 angstrom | 10.7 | 11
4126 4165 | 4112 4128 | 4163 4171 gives -0.9 angstrom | 10.3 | 10.9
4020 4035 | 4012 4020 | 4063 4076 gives -1.0 angstrom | 10.7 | 9.99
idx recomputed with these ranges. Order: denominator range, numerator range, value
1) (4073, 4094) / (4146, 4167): 1.08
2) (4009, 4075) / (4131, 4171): 1.05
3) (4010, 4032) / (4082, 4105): 0.91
